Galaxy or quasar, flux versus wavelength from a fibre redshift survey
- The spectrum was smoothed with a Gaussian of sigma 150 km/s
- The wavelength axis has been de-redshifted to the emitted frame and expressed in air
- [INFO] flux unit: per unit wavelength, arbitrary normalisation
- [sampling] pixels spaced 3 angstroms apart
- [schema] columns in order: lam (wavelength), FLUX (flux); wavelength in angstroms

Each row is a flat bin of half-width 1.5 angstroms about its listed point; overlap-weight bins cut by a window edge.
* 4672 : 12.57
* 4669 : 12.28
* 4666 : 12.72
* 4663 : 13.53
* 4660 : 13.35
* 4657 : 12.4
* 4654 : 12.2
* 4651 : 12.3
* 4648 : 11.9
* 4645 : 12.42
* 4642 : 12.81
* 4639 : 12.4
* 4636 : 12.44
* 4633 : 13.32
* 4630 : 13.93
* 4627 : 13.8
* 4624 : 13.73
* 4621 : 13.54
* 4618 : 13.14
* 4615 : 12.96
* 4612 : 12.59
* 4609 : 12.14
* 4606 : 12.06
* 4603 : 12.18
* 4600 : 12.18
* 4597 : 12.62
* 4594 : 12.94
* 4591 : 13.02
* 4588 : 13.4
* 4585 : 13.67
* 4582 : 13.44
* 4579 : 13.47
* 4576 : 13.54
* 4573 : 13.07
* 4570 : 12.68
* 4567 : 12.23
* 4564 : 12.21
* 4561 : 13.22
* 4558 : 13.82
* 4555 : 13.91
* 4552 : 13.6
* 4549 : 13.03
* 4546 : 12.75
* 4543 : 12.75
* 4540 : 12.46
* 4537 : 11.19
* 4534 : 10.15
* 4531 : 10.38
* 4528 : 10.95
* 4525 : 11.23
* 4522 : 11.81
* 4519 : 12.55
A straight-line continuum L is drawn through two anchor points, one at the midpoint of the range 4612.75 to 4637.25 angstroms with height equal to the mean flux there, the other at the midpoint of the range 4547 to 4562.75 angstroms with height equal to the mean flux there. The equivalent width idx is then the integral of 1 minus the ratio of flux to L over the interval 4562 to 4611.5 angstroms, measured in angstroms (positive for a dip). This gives 2.25 angstroms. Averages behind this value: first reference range 13.5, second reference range 13.3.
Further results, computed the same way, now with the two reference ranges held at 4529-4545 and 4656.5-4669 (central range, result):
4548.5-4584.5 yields -4.36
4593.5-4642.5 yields -1.80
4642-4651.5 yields 0.35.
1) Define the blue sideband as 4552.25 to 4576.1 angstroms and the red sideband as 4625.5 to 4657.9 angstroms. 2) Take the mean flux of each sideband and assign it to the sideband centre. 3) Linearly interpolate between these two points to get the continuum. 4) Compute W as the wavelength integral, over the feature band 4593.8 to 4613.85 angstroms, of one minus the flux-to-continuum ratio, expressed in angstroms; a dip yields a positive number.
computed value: 0.8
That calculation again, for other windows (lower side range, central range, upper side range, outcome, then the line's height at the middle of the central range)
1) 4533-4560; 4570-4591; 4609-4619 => -1.0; 12.7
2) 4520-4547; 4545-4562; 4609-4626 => -2.2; 11.9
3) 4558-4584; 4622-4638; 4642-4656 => -1.2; 12.5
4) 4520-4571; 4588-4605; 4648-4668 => -0.3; 12.4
